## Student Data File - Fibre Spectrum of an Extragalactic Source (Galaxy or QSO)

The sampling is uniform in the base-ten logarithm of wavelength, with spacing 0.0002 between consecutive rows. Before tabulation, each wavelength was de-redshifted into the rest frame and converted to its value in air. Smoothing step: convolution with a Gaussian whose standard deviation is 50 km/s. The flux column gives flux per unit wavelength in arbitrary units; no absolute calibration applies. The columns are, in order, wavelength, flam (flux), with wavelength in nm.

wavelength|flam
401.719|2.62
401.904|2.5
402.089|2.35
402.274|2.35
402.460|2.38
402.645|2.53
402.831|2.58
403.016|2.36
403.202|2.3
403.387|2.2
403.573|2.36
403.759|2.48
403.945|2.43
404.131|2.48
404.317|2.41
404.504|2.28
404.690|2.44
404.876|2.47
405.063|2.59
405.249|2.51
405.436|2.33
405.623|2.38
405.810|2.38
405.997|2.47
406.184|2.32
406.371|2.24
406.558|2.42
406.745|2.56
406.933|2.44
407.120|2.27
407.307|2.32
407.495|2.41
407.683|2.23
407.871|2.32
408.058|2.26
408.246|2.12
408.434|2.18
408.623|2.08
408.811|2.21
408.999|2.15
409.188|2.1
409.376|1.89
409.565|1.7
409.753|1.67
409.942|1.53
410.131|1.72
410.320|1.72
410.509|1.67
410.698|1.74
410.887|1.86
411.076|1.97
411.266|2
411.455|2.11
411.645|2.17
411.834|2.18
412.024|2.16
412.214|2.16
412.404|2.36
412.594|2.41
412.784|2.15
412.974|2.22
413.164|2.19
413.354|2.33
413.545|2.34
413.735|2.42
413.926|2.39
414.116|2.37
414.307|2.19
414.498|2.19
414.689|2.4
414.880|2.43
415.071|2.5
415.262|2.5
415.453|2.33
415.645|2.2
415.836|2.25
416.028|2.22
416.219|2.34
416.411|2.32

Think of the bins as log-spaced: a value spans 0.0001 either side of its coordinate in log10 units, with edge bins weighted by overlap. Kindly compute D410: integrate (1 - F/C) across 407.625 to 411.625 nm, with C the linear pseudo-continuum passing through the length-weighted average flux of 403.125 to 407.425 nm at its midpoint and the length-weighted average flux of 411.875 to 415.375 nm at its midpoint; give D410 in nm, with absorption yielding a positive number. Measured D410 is 0.66 nm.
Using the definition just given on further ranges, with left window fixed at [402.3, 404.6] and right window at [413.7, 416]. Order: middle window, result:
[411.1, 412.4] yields 0.12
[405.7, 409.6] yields 0.21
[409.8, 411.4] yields 0.39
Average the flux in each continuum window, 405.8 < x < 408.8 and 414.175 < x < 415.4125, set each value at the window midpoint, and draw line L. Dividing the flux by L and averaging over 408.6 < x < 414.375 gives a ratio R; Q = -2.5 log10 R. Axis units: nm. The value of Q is 0.13 mag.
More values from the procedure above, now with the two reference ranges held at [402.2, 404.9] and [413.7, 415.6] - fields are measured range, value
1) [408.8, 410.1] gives 0.27 mag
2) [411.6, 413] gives 0.07 mag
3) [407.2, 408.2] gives 0.04 mag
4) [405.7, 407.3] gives 0.00 mag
